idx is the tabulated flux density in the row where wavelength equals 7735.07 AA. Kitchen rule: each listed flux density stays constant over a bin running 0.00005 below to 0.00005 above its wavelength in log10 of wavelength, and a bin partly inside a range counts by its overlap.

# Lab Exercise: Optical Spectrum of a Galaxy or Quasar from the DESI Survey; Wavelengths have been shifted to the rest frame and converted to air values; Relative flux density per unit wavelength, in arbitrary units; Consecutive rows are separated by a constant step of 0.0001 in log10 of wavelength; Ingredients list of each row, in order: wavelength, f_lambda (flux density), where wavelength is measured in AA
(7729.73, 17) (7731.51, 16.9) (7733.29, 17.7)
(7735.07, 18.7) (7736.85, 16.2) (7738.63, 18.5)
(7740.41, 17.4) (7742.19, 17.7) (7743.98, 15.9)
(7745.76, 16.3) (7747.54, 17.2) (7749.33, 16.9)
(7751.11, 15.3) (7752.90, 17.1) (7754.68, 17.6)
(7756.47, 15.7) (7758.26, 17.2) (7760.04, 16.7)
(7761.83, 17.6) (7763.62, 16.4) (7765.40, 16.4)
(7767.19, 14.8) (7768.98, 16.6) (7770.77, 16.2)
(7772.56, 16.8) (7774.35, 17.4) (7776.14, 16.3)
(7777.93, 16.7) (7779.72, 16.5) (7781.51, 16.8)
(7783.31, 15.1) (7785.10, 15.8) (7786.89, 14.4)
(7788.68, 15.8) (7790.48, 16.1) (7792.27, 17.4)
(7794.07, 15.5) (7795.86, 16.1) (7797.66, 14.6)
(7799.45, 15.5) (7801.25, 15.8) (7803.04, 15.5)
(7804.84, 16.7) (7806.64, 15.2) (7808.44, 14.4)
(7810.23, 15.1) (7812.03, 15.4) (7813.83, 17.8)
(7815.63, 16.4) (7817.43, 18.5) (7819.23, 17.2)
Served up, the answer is 18.7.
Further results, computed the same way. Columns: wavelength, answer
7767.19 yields 14.8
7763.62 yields 16.4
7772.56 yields 16.8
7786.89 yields 14.4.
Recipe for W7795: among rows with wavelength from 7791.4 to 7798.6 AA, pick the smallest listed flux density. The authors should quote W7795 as 14.6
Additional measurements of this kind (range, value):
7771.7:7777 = 16.3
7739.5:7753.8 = 15.3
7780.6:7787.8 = 14.4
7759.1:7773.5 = 14.8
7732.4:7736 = 17.7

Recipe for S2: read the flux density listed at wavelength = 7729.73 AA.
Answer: 17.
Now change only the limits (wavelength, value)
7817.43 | 18.5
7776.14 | 16.3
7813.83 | 17.8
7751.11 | 15.3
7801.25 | 15.8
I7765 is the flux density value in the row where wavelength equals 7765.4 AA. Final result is 16.4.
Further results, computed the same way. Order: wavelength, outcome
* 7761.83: 17.6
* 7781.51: 16.8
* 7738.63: 18.5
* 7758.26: 17.2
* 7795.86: 16.1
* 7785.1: 15.8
